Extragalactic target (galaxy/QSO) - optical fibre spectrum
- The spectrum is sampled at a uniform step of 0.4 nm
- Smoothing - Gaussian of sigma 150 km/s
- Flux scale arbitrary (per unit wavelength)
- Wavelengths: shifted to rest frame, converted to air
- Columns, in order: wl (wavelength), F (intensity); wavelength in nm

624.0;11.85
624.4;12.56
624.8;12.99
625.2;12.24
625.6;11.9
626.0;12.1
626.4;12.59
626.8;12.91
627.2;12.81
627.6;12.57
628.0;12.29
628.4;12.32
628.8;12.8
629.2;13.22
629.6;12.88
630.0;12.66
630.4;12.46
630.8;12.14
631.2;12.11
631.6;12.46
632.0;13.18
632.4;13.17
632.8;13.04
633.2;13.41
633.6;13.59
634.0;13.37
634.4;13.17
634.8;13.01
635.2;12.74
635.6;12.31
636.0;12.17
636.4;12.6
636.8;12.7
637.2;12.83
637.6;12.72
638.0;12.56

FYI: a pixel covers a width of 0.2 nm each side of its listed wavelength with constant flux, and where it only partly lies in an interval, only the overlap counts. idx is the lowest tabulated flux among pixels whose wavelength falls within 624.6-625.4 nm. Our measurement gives 12.24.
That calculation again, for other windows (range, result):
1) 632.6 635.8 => 12.31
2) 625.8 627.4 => 12.1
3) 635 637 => 12.17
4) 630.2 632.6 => 12.11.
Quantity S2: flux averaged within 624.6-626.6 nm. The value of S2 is 12.4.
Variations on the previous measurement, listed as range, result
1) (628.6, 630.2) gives 12.9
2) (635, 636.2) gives 12.4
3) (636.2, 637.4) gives 12.7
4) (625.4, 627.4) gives 12.5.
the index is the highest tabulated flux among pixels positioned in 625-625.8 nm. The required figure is 12.24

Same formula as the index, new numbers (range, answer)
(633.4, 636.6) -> 13.59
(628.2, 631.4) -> 13.22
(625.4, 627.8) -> 12.91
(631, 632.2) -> 13.18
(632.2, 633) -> 13.17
